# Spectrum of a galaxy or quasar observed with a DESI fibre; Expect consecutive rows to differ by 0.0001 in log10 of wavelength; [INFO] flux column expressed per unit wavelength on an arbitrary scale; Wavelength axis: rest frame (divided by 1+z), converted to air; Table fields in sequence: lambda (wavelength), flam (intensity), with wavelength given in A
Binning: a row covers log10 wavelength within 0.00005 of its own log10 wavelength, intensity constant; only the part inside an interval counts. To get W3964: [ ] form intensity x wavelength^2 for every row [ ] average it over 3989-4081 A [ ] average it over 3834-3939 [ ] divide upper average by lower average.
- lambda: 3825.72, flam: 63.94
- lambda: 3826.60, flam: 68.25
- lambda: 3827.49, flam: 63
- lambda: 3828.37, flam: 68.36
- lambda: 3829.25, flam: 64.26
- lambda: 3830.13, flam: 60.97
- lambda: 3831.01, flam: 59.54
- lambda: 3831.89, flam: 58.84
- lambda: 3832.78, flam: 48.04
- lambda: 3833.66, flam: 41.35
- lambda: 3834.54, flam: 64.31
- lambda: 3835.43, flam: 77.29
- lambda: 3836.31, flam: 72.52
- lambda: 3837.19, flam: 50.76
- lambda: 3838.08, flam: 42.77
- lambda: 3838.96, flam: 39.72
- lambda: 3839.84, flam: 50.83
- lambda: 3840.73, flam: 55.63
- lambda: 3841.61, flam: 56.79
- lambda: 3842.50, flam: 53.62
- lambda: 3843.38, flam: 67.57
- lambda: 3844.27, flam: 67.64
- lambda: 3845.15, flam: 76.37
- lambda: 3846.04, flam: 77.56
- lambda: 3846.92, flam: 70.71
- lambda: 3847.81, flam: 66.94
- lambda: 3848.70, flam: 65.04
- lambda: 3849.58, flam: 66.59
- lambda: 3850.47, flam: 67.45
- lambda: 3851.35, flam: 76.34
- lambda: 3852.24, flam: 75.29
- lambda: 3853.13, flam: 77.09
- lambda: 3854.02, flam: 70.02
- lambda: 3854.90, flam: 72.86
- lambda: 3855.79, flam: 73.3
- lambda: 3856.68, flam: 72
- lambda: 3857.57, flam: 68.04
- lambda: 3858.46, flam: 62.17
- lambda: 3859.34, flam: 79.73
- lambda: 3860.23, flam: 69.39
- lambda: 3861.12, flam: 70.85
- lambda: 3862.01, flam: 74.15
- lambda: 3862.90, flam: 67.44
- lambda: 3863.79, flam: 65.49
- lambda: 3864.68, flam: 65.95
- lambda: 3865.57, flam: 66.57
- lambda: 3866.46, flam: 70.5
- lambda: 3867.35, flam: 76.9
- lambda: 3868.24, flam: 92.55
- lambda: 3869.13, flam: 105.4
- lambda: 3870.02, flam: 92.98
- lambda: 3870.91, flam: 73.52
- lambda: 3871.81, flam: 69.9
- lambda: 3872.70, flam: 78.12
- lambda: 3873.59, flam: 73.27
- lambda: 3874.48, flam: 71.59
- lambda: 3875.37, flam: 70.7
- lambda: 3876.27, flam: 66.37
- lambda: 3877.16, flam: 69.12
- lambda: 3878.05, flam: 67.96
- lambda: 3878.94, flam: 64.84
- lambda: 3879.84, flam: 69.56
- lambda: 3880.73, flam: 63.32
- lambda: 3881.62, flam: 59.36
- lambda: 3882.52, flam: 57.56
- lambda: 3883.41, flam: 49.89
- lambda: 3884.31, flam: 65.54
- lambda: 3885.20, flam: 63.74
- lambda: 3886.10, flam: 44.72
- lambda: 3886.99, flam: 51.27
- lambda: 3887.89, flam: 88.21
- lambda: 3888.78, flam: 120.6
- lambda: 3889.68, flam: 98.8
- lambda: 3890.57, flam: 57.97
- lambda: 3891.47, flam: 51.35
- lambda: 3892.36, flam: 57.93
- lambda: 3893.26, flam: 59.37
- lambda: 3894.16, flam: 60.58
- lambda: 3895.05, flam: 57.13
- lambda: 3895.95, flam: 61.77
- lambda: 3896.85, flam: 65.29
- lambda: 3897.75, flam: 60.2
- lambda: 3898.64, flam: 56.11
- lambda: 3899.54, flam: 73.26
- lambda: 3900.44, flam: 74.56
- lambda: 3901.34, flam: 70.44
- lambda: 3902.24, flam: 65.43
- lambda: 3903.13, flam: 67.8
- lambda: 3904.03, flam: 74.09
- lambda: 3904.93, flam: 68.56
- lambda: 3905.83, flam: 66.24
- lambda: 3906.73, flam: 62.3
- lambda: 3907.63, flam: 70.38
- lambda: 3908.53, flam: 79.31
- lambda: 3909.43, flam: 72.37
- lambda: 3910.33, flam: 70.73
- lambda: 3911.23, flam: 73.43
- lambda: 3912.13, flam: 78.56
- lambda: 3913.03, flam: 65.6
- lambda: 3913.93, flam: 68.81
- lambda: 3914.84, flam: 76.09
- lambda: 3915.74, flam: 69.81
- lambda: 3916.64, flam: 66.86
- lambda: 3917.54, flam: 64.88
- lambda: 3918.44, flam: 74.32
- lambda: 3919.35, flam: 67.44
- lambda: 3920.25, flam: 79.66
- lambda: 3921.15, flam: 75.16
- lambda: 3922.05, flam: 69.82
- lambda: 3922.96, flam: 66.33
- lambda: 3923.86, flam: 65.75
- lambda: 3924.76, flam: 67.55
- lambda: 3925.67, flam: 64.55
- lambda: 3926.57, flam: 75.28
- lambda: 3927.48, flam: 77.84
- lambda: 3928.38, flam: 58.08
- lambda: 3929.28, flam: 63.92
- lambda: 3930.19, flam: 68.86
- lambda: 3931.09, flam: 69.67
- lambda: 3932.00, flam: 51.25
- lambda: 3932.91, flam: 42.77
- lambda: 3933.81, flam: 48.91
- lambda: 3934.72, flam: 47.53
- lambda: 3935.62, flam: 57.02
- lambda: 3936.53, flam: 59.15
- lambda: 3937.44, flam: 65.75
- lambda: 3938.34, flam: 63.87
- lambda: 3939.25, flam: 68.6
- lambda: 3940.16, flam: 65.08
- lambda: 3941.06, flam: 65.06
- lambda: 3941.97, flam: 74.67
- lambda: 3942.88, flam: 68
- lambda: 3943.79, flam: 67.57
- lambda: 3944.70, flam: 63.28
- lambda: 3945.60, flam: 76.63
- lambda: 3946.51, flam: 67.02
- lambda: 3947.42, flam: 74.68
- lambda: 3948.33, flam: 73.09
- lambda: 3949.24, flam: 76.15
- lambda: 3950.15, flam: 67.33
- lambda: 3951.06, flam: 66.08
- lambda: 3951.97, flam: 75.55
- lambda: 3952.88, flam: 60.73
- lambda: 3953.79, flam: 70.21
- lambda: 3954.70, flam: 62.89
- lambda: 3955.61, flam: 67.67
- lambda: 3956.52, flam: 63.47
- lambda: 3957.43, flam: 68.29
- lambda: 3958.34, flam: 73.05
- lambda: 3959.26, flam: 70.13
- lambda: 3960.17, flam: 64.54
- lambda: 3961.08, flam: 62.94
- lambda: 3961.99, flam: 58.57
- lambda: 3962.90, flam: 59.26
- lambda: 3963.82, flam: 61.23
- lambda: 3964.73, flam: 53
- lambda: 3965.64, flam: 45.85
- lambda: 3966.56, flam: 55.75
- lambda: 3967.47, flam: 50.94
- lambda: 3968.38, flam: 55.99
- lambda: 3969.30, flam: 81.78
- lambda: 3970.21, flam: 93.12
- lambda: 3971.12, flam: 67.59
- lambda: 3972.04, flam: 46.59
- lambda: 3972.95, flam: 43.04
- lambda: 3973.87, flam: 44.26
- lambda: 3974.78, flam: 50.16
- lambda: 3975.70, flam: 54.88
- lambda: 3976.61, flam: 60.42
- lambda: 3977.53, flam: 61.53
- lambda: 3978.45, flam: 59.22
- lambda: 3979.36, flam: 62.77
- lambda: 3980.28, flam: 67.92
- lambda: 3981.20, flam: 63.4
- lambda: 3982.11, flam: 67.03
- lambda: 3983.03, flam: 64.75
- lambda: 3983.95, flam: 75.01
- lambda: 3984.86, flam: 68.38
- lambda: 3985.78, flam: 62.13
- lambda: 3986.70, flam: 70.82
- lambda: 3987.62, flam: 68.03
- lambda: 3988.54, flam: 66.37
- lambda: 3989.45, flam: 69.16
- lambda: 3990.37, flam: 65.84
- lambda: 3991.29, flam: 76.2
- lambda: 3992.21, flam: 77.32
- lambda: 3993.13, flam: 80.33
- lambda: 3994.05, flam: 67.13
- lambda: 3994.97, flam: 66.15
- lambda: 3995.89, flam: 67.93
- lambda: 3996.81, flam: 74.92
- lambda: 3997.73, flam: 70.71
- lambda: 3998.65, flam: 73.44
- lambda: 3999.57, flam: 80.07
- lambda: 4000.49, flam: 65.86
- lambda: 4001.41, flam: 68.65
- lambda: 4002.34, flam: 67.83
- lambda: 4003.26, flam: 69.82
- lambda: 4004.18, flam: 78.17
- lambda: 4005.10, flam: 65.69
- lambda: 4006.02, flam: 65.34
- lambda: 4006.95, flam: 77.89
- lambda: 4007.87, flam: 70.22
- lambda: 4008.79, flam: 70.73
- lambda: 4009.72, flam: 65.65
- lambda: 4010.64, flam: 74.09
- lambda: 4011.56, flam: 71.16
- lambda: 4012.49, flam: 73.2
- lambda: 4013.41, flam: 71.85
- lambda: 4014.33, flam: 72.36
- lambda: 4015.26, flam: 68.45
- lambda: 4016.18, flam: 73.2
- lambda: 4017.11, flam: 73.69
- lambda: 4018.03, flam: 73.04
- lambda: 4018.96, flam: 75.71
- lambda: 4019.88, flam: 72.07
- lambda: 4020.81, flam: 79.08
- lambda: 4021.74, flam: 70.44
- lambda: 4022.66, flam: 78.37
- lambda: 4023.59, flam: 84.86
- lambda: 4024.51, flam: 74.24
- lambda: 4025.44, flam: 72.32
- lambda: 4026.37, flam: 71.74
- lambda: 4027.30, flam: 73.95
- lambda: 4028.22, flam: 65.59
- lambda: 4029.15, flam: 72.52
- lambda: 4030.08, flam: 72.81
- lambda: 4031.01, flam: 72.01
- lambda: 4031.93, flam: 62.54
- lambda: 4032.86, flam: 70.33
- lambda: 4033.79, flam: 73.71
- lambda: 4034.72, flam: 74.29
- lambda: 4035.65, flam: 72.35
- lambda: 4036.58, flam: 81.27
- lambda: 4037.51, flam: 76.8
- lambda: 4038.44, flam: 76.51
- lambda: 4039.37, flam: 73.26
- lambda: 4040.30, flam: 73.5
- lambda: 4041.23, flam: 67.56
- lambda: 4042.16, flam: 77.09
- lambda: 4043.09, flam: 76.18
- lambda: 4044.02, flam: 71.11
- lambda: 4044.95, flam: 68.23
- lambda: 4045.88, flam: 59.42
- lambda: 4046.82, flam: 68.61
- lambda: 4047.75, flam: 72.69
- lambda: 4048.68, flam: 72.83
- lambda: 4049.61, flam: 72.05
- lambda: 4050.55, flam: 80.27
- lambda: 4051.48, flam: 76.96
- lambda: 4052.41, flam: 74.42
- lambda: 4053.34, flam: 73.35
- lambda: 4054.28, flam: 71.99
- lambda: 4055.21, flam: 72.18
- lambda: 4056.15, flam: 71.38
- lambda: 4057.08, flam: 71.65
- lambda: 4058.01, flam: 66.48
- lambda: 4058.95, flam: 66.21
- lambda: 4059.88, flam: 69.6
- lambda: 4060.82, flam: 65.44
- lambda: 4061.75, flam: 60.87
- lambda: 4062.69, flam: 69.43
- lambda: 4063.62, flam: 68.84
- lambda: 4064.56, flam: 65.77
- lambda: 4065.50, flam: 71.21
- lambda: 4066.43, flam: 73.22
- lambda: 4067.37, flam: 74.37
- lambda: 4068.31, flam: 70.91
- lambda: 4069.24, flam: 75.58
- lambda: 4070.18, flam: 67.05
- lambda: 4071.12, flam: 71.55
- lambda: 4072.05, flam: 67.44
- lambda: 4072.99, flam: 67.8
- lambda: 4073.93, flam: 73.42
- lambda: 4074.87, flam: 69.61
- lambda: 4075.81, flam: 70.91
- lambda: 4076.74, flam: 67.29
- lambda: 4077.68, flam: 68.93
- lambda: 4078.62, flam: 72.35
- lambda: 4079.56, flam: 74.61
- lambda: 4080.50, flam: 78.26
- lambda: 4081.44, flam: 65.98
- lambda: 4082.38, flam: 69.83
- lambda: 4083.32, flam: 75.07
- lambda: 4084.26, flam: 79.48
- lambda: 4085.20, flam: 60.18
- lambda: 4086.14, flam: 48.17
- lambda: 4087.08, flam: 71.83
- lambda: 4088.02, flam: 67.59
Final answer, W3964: 1.1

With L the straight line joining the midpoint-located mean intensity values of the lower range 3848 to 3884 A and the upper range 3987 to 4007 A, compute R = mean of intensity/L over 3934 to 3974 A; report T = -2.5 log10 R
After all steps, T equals 0.11 mag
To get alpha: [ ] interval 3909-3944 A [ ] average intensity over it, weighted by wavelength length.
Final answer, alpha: 66.6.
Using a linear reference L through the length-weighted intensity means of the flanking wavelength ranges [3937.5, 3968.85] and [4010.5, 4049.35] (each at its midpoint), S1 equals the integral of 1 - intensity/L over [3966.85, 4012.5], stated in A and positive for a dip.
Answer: 1.2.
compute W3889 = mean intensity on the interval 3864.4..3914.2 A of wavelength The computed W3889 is 69.6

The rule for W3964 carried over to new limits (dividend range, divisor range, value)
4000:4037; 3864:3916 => 1.11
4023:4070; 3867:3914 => 1.11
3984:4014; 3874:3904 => 1.13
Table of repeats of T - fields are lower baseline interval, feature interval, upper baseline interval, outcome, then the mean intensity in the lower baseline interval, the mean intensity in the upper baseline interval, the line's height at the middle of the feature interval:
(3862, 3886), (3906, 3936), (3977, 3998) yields 0.04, 70.4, 68.3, 69.5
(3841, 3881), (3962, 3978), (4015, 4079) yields 0.23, 71.5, 71.8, 71.7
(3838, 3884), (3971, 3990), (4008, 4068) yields 0.16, 69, 72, 71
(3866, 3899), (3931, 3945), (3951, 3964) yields 0.10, 69.3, 65.7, 66.6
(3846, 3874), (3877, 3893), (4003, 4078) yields 0.10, 73.5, 71.7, 73.3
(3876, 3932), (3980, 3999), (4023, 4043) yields 0.03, 67.8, 73.4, 71.5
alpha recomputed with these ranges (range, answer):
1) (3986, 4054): 72.2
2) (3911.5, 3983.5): 64.7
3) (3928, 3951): 64.2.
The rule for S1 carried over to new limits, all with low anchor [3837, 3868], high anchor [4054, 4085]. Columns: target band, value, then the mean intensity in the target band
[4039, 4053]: -0.46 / 72.3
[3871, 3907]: 0.27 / 67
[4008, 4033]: -1.03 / 72.5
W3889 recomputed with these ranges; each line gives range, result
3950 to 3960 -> 67.7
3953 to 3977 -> 61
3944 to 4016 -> 66.8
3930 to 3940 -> 58.4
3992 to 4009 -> 71.4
